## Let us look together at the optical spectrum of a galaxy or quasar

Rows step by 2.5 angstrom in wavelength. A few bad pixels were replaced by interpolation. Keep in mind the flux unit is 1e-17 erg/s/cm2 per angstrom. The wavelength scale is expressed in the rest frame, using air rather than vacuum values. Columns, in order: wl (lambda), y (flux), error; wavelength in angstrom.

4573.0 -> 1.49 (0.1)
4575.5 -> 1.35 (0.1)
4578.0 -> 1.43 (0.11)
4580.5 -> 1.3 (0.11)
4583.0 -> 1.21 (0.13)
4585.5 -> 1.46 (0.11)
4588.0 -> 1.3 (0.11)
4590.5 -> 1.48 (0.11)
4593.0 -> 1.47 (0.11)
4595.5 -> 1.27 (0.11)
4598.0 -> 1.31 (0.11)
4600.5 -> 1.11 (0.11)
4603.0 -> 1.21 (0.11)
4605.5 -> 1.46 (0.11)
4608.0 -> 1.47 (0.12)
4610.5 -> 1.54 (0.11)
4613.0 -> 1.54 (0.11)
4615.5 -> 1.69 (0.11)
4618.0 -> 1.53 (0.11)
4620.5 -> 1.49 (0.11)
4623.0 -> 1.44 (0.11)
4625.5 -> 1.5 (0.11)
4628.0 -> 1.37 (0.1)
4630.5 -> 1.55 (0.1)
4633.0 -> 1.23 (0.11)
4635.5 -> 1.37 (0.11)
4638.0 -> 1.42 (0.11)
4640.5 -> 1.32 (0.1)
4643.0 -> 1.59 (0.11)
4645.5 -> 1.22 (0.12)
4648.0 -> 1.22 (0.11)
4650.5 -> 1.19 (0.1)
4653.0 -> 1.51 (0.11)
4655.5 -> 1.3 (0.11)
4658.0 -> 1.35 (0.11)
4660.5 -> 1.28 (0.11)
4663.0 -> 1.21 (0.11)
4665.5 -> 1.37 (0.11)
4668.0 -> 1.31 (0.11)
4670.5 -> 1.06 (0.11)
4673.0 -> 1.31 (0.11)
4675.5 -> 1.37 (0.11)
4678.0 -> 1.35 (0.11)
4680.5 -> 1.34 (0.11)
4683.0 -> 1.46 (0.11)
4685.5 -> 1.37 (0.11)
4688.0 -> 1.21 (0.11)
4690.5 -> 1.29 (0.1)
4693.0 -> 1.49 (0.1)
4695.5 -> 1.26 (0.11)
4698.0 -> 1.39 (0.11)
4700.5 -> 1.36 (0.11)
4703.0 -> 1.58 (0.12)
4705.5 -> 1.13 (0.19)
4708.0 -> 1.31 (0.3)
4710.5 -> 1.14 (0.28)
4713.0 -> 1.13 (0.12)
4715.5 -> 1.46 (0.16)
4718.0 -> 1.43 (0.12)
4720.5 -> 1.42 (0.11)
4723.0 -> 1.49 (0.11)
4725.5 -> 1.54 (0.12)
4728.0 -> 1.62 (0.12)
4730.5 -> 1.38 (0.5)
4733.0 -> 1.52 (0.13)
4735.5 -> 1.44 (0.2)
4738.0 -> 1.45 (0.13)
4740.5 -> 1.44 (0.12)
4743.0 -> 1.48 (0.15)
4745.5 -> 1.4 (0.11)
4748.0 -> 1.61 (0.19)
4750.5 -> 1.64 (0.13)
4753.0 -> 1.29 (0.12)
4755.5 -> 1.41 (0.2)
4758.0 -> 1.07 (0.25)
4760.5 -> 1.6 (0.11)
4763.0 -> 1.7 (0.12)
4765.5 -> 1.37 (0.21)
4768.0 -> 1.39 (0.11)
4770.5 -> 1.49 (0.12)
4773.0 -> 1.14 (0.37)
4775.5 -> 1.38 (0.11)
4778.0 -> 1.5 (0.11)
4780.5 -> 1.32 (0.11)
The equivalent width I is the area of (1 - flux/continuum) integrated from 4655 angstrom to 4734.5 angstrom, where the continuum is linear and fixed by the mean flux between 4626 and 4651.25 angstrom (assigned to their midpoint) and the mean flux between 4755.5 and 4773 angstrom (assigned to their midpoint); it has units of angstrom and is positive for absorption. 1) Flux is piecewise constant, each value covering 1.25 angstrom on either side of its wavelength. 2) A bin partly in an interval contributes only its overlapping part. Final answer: 1.7 angstrom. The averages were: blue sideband 1.36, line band 1.35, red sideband 1.41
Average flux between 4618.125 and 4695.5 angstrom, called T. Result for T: 1.35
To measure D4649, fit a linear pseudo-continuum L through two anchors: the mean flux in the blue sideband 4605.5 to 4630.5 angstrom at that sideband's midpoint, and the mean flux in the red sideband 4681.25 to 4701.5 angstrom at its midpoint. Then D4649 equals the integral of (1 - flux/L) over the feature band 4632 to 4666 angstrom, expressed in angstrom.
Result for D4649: 2.7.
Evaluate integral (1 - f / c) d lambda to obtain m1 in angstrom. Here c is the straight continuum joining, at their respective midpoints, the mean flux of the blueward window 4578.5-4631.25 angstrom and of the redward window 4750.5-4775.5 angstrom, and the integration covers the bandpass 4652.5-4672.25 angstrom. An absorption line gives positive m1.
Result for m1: 1.6 angstrom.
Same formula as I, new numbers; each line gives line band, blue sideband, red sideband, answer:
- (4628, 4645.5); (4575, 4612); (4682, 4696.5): -0.6 angstrom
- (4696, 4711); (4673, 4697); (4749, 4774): 0.4 angstrom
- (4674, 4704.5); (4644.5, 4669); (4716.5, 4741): 0.1 angstrom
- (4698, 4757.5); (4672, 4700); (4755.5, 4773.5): -1.5 angstrom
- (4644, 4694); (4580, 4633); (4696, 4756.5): 3.7 angstrom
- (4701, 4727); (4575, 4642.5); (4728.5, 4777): 1.1 angstrom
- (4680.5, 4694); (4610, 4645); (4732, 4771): 0.9 angstrom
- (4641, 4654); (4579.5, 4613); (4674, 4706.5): 0.2 angstrom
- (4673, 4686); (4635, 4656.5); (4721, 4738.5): 0.3 angstrom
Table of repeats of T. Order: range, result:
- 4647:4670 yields 1.3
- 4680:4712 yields 1.33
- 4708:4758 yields 1.42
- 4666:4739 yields 1.37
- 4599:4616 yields 1.42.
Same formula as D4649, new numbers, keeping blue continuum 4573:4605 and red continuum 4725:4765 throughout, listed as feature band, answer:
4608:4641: -2.4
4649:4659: 0.4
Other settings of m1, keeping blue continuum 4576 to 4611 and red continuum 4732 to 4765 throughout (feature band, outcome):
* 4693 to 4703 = 0.29 angstrom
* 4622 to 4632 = -0.59 angstrom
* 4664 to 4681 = 1.34 angstrom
